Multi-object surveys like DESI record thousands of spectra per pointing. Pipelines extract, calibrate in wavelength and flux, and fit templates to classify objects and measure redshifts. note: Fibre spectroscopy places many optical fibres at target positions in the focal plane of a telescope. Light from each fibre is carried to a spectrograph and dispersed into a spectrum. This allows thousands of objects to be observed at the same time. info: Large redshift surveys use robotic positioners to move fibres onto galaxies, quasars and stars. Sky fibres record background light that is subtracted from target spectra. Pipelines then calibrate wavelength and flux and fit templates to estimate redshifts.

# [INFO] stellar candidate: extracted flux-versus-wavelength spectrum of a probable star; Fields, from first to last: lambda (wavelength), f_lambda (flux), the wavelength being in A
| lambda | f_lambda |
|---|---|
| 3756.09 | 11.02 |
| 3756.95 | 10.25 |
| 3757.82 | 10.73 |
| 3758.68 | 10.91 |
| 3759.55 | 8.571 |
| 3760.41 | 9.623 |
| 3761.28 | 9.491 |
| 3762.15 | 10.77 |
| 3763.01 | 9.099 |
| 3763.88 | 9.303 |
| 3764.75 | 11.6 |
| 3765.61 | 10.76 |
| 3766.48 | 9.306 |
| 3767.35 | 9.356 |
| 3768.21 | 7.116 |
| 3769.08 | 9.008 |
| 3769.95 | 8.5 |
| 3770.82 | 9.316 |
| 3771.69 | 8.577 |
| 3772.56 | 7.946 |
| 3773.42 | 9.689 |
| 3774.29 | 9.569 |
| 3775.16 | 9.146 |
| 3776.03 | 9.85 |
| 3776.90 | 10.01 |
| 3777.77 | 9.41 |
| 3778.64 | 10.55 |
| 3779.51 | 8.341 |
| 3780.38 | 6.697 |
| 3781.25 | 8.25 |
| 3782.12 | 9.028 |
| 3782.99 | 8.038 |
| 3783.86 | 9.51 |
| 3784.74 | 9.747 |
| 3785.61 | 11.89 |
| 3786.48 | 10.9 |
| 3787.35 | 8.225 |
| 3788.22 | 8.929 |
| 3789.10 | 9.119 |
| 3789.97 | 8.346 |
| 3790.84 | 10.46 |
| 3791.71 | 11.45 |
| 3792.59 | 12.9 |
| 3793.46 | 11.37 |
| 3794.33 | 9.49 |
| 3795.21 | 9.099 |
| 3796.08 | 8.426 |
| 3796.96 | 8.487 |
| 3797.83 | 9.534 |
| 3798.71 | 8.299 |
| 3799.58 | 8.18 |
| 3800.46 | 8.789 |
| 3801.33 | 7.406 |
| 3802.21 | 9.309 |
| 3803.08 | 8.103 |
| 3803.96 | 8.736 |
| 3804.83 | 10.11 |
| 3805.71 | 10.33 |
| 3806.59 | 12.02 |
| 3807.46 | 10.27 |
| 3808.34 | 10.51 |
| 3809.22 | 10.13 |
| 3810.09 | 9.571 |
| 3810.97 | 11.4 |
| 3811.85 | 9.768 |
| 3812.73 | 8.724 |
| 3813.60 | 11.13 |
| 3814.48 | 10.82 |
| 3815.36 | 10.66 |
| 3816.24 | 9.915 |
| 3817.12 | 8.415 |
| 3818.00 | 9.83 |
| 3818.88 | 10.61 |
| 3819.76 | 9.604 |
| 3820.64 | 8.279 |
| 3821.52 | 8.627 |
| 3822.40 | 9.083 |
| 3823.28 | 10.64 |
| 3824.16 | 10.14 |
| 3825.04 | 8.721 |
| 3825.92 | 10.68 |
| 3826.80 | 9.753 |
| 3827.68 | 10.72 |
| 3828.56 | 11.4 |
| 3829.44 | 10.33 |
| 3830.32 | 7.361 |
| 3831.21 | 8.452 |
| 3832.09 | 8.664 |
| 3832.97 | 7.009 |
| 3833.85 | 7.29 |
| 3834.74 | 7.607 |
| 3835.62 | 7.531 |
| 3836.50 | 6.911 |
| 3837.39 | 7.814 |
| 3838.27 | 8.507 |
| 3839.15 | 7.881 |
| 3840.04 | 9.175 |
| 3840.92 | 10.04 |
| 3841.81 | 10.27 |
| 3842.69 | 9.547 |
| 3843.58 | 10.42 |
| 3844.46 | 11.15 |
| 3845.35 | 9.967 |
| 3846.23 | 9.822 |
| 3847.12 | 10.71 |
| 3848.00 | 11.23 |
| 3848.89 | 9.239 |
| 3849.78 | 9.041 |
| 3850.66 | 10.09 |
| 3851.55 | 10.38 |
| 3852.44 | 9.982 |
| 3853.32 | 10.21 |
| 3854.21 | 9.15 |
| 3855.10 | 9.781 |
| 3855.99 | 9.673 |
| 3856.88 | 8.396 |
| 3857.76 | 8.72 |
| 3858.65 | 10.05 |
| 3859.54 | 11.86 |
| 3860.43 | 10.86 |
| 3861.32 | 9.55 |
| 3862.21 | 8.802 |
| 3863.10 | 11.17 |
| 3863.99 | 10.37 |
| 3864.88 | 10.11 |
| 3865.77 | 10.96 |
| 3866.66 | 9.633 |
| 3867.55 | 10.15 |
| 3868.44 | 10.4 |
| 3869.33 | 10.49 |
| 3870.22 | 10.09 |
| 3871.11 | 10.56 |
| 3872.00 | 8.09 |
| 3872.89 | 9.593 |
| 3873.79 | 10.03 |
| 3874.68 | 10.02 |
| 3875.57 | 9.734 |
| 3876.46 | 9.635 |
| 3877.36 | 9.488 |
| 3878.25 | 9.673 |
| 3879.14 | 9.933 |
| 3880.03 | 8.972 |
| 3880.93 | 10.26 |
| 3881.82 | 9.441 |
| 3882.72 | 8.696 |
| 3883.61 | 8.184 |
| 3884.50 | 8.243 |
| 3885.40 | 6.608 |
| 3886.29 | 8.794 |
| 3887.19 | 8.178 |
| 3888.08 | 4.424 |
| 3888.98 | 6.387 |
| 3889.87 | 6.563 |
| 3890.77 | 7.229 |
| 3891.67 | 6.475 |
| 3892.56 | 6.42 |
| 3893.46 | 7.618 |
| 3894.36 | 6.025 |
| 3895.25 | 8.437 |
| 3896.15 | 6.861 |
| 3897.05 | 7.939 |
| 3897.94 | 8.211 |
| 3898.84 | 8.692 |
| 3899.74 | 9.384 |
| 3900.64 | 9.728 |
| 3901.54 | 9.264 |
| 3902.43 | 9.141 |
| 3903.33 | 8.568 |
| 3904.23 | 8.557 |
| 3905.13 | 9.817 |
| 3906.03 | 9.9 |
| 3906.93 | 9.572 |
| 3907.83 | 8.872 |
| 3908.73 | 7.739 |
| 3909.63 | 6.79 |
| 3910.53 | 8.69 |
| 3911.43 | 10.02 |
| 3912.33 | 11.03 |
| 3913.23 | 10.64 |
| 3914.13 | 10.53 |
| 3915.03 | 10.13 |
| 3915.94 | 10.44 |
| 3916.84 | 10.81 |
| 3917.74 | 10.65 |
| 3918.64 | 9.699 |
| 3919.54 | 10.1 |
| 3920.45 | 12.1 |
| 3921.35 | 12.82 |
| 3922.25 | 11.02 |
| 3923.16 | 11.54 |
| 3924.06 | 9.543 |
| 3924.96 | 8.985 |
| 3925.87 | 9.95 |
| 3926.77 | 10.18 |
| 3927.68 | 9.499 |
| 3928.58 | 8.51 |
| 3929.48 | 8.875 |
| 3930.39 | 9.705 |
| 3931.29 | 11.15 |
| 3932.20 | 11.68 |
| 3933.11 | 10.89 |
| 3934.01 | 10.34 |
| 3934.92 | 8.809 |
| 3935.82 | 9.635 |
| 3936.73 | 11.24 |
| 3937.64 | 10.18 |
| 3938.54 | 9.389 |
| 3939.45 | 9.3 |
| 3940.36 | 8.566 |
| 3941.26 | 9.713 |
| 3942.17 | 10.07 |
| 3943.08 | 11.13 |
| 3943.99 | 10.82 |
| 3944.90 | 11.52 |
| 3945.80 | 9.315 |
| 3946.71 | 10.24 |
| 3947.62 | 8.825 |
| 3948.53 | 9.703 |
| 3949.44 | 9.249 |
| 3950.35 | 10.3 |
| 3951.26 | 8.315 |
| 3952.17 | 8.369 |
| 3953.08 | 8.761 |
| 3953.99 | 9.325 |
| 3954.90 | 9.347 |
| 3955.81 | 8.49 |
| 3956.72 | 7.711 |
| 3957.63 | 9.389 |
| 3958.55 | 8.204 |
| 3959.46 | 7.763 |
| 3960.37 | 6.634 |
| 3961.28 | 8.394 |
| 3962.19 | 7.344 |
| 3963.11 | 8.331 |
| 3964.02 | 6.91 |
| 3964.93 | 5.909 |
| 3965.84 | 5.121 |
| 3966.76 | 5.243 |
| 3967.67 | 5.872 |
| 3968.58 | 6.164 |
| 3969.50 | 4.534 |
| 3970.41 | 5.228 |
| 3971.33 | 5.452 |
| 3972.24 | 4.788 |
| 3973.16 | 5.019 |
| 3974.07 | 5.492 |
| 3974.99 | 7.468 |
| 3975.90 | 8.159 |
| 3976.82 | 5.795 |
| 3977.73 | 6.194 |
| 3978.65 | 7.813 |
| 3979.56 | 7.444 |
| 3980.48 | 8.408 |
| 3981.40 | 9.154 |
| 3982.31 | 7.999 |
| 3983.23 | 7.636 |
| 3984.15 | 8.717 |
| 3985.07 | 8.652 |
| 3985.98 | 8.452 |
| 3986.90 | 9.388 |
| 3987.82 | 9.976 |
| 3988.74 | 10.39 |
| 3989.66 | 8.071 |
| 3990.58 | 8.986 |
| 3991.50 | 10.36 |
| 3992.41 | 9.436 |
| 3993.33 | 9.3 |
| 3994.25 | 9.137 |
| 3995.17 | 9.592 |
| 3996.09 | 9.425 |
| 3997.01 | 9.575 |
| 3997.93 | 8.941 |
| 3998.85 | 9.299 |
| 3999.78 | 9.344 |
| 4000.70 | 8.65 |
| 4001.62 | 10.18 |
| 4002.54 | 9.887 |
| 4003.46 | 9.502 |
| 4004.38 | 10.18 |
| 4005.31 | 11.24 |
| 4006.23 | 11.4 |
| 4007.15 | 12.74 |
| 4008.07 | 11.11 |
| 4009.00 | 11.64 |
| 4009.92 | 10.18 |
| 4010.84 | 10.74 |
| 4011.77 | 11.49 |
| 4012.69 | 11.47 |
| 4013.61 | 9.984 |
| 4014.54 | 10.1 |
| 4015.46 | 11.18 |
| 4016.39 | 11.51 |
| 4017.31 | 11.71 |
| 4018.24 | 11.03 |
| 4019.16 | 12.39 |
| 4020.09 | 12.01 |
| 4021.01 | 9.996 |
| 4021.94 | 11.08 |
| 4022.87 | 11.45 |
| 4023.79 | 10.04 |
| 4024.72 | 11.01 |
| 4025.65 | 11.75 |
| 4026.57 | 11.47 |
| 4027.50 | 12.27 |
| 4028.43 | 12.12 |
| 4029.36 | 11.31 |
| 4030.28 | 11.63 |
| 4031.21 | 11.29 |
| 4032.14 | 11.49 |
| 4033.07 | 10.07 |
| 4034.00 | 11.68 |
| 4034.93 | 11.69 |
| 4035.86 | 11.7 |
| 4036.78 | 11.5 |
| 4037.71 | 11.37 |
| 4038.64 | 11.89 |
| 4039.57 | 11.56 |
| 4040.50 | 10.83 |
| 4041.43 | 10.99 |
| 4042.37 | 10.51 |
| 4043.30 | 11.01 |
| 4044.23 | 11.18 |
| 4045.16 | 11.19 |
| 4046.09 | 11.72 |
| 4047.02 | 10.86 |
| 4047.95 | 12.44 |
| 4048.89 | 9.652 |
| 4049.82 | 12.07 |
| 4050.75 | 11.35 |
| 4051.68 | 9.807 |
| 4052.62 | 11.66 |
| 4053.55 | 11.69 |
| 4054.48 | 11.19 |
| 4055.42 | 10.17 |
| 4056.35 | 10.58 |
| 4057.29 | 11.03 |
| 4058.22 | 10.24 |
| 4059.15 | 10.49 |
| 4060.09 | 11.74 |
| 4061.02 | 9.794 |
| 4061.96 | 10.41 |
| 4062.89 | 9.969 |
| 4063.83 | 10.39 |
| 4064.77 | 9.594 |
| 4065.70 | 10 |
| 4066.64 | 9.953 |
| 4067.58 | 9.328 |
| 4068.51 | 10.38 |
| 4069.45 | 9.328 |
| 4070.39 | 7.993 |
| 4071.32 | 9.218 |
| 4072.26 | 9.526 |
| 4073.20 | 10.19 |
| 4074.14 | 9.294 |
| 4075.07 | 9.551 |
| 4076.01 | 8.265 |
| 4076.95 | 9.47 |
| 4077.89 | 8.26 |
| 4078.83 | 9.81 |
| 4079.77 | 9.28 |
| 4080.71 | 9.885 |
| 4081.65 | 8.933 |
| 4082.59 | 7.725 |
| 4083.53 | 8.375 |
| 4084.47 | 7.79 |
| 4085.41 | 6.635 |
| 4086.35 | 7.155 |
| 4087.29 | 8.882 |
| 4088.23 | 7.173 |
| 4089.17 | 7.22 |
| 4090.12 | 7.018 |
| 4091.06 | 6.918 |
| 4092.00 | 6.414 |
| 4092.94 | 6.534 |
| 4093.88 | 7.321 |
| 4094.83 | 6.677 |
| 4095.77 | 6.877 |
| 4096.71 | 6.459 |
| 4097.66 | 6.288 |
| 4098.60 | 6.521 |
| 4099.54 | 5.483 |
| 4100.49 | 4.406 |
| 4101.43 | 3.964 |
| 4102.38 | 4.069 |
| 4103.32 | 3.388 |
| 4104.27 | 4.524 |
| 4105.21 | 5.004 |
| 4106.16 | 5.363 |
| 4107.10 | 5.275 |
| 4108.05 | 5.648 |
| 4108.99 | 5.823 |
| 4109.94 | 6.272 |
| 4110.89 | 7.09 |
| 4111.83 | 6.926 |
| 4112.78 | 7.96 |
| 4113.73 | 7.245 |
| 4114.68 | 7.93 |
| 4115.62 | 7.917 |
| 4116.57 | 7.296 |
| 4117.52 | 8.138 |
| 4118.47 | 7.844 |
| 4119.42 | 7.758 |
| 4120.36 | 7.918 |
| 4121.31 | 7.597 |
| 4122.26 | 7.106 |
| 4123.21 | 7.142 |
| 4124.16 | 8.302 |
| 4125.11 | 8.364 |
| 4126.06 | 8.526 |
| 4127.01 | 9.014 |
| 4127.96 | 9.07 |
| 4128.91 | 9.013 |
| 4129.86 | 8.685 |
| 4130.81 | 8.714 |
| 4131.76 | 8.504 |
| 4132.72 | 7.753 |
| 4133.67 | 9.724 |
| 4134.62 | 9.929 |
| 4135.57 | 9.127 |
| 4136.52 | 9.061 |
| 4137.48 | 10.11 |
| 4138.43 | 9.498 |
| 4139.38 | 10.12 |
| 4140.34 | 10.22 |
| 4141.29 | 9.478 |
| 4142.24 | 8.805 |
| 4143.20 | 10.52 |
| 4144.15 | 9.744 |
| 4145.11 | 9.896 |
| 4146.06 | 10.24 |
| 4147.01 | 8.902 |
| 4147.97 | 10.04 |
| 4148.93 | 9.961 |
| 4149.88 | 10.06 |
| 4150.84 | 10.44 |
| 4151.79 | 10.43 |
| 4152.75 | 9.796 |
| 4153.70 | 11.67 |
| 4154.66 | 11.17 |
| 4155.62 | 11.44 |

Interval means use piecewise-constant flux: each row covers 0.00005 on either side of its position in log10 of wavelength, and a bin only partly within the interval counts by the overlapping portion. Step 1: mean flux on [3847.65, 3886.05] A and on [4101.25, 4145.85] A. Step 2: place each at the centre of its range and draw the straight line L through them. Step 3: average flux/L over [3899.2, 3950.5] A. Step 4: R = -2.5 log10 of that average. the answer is -0.07 mag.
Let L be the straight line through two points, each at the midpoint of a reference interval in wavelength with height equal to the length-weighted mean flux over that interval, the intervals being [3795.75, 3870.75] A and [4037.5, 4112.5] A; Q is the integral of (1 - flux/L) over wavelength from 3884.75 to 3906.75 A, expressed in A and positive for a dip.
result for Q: 3.4 A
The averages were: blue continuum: 9.58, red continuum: 8.69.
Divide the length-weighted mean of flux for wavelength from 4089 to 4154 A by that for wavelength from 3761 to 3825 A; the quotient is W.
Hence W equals 0.83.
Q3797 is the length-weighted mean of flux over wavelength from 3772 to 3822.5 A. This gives 9.54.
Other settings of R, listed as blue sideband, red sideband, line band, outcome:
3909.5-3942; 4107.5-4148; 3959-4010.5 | 0.16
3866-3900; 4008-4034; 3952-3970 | 0.34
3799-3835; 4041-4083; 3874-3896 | 0.19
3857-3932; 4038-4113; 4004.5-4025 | -0.25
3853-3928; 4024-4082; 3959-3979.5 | 0.48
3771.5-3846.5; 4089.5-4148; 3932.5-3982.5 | 0.05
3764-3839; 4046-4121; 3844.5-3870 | -0.10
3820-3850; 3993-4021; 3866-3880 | -0.04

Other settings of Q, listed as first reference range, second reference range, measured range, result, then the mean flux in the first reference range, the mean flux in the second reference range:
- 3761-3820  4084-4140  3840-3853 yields -1.3 A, 9.55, 7.31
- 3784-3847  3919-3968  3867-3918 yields 2.6 A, 9.51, 9.27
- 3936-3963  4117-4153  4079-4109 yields 8.4 A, 9.22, 9.09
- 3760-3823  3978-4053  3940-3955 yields 0.8 A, 9.51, 10.5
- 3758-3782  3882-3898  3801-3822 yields -2.8 A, 9.3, 7.31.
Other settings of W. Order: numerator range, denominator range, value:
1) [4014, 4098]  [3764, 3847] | 1.06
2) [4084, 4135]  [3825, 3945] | 0.75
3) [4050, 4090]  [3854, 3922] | 1.03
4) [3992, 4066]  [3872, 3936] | 1.18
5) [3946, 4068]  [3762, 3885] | 1.01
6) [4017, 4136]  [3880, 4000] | 1.04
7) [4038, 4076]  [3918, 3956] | 1.06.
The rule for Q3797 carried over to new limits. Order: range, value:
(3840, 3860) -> 9.97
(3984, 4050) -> 10.7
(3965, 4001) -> 7.79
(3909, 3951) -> 10.1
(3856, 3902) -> 8.93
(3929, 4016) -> 8.92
